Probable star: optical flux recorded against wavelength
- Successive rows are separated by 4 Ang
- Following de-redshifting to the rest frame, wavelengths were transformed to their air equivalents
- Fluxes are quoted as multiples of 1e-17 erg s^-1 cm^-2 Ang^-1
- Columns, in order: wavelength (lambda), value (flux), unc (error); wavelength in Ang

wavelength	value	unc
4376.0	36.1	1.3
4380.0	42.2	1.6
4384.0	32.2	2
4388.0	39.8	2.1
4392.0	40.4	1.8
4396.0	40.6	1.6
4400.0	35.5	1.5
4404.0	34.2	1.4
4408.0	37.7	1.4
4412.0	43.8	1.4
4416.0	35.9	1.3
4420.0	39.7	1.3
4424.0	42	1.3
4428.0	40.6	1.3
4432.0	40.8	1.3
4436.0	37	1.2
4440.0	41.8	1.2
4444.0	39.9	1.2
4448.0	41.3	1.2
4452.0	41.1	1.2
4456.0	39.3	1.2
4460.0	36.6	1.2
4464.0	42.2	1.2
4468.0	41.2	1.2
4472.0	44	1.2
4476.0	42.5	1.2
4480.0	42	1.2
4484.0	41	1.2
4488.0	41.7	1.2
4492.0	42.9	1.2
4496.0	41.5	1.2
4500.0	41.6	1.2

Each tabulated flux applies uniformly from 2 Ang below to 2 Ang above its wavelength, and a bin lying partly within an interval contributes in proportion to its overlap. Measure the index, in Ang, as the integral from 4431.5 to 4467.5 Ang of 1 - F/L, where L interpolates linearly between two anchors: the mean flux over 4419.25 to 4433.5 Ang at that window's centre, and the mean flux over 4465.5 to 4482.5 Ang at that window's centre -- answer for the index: 1.4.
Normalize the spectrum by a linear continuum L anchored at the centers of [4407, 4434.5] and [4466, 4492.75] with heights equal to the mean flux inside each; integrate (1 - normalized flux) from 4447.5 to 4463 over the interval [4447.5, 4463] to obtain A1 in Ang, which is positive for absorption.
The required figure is 0.6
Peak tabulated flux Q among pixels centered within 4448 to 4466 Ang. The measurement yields 42.2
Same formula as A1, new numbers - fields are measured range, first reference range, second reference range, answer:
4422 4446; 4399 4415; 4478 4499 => -0.7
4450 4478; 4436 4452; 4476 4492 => 0.1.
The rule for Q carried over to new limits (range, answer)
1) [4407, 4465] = 43.8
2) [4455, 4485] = 44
